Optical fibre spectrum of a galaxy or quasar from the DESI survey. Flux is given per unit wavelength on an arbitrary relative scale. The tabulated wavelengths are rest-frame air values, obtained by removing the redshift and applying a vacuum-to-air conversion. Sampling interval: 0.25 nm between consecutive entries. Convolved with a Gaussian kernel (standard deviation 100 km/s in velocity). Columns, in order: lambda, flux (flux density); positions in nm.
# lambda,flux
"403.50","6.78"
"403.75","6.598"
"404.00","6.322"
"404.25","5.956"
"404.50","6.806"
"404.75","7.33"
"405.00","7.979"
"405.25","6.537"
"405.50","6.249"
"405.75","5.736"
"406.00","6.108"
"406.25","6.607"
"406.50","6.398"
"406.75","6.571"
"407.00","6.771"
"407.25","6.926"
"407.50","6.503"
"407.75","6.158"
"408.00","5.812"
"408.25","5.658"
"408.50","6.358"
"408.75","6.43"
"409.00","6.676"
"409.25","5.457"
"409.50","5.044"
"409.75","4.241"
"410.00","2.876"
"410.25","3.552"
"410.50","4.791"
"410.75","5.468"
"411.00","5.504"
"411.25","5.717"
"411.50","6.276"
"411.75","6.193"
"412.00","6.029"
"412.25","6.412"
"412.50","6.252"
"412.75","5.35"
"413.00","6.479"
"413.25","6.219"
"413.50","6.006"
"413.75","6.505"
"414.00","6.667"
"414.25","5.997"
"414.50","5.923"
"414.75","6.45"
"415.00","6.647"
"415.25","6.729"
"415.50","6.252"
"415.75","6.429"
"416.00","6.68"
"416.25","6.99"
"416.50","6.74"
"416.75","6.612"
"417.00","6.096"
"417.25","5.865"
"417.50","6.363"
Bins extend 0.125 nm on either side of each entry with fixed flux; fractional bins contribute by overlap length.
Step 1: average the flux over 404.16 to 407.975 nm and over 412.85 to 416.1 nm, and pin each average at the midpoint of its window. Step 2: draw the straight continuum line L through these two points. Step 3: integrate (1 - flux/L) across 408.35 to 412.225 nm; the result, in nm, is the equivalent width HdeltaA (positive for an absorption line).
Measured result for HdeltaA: 0.64 nm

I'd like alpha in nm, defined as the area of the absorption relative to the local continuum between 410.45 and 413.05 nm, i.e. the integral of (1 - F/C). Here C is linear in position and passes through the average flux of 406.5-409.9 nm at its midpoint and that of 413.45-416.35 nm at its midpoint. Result 0.16 nm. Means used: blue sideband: 6.04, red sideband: 6.45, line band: 5.87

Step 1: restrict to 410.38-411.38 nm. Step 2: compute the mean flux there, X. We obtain 5.38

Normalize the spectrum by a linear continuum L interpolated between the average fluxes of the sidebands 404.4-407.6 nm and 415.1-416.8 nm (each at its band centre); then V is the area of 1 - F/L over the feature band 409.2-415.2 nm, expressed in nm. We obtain 0.86 nm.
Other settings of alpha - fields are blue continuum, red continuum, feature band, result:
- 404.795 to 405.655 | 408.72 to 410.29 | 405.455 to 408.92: -0.21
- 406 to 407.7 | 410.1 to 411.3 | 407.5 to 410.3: 0.16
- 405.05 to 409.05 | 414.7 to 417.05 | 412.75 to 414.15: 0.05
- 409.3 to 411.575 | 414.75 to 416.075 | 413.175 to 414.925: -0.06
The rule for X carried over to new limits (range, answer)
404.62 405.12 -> 7.64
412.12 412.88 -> 6.01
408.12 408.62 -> 6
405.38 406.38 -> 6.18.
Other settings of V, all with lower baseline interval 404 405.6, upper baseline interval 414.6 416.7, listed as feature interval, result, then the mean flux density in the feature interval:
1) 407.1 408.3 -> 0.085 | 6.26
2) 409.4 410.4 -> 0.415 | 3.92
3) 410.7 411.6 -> 0.125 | 5.75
